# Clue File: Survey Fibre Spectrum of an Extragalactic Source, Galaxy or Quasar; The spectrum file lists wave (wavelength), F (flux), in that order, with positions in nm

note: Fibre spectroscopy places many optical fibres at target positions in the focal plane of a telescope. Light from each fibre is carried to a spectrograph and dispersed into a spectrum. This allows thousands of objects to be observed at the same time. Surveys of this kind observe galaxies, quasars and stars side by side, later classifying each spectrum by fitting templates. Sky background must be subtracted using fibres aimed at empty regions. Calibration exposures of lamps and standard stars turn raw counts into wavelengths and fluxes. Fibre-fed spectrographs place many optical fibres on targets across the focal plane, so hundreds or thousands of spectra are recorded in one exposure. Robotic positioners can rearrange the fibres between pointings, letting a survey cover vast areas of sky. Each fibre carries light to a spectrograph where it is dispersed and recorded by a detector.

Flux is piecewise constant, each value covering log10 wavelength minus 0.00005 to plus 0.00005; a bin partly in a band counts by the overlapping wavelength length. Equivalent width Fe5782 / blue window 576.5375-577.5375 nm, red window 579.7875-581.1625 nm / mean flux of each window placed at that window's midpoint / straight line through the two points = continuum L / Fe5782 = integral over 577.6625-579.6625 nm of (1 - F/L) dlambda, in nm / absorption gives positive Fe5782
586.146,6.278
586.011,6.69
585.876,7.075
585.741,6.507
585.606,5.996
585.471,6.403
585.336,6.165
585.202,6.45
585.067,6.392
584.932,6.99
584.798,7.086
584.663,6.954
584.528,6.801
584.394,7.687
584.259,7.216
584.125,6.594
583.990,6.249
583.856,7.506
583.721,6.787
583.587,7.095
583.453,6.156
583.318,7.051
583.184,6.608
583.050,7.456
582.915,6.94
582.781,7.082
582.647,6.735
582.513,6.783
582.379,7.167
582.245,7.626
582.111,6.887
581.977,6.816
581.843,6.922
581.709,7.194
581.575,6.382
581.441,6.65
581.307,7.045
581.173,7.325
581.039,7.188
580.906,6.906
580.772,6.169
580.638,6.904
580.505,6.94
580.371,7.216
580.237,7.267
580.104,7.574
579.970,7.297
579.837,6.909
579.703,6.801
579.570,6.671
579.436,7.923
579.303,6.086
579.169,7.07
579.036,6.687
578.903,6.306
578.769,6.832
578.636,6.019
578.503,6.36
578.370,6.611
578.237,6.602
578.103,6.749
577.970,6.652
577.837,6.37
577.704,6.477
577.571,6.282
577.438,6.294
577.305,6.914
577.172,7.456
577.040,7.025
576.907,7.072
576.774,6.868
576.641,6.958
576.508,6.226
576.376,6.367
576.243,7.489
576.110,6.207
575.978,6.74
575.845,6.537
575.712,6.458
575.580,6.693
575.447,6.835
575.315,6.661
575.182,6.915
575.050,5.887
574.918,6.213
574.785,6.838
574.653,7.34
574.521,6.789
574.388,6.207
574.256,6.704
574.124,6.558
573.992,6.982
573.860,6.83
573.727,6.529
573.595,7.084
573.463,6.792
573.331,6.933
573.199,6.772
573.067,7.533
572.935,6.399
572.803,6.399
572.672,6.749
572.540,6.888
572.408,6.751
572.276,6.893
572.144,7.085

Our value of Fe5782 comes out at 0.097 nm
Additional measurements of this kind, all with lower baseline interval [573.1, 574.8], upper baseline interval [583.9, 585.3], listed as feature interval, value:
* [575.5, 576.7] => 0.03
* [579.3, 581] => -0.05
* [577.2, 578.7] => 0.07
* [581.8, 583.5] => -0.03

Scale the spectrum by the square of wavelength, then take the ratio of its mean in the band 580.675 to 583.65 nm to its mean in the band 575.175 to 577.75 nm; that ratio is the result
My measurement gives 1.05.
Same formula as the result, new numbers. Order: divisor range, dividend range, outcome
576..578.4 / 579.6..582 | 1.05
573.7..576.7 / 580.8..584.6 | 1.07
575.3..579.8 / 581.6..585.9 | 1.05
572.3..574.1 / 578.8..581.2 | 1.04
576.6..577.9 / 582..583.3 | 1.06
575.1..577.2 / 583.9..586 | 1.02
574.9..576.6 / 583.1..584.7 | 1.08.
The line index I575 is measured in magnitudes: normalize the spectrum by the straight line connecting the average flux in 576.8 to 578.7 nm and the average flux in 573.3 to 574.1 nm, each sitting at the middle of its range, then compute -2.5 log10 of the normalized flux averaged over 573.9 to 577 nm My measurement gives 0.01 mag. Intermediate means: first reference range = 6.84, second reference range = 6.64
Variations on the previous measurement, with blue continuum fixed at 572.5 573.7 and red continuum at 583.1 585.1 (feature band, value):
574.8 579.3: 0.04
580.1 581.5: -0.02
